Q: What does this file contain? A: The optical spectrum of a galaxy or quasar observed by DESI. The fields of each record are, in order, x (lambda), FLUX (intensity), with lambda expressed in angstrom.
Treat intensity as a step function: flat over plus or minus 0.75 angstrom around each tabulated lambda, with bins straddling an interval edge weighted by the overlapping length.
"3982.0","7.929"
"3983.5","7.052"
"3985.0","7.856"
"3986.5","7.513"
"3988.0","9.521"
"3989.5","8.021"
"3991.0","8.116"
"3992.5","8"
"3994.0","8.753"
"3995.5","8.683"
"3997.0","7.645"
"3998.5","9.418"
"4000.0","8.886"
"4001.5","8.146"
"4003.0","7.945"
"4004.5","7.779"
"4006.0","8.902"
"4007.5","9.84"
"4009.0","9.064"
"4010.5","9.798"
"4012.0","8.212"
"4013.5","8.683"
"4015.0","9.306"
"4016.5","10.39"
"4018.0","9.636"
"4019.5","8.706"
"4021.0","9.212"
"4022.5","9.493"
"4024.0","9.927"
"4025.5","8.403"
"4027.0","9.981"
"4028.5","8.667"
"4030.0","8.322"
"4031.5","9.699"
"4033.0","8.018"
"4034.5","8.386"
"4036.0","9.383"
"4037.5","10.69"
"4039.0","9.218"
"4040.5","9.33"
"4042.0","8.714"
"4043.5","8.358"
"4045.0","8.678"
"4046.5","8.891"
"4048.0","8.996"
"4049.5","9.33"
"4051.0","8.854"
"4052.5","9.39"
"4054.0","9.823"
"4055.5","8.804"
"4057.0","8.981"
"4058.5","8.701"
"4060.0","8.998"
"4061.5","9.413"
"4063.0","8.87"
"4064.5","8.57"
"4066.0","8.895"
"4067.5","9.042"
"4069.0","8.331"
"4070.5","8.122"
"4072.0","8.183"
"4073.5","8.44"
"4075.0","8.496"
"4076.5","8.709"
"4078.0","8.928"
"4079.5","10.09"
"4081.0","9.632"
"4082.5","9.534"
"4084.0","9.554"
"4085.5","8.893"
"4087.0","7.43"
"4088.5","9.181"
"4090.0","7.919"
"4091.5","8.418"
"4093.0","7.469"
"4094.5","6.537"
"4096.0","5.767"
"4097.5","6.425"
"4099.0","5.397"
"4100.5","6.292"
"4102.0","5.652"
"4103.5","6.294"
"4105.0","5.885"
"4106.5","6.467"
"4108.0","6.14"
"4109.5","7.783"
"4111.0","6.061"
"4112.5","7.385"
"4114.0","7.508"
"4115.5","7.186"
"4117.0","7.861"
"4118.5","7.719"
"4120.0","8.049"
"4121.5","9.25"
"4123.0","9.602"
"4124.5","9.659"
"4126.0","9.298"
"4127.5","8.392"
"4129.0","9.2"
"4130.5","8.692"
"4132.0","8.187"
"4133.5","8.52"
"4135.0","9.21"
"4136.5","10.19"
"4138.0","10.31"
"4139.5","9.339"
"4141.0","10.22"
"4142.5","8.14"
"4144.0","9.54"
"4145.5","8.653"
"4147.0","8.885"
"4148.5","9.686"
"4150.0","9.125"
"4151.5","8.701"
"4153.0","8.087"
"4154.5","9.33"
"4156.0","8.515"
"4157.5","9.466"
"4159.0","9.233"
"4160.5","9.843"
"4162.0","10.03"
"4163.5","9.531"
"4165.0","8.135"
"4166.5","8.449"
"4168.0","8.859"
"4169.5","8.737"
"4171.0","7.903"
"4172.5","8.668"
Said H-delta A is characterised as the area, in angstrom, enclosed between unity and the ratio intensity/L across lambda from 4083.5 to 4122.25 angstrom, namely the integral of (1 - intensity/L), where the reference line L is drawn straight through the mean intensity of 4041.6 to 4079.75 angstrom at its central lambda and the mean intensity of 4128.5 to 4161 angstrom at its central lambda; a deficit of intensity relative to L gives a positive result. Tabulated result 7.6 angstrom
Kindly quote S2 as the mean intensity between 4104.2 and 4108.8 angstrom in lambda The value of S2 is 6.18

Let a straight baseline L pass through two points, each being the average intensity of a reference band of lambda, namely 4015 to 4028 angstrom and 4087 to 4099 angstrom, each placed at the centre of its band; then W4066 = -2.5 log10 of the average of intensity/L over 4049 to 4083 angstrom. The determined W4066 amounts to -0.11 mag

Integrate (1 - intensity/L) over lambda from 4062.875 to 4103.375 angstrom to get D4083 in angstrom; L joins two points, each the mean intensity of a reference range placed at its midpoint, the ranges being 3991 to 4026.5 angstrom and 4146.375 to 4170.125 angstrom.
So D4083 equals 4.1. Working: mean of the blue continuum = 8.9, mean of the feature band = 8.06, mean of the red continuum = 9.04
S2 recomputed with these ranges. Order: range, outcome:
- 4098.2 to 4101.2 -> 5.85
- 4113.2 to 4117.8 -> 7.52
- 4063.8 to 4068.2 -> 8.84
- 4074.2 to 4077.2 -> 8.6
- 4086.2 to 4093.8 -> 8.08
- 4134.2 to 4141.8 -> 9.83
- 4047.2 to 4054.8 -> 9.27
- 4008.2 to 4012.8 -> 9.03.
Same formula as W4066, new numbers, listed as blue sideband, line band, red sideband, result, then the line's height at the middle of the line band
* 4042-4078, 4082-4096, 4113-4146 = 0.08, 8.83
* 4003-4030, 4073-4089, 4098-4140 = -0.08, 8.35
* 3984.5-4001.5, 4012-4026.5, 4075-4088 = -0.08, 8.6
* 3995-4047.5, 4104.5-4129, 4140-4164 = 0.17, 9.13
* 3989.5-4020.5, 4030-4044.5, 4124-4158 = -0.02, 8.85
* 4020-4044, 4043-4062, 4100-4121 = -0.06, 8.54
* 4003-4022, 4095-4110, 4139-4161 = 0.42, 9.1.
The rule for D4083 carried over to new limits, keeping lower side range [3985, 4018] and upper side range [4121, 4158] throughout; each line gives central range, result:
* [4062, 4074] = 0.4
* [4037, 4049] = -0.3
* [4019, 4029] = -0.5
